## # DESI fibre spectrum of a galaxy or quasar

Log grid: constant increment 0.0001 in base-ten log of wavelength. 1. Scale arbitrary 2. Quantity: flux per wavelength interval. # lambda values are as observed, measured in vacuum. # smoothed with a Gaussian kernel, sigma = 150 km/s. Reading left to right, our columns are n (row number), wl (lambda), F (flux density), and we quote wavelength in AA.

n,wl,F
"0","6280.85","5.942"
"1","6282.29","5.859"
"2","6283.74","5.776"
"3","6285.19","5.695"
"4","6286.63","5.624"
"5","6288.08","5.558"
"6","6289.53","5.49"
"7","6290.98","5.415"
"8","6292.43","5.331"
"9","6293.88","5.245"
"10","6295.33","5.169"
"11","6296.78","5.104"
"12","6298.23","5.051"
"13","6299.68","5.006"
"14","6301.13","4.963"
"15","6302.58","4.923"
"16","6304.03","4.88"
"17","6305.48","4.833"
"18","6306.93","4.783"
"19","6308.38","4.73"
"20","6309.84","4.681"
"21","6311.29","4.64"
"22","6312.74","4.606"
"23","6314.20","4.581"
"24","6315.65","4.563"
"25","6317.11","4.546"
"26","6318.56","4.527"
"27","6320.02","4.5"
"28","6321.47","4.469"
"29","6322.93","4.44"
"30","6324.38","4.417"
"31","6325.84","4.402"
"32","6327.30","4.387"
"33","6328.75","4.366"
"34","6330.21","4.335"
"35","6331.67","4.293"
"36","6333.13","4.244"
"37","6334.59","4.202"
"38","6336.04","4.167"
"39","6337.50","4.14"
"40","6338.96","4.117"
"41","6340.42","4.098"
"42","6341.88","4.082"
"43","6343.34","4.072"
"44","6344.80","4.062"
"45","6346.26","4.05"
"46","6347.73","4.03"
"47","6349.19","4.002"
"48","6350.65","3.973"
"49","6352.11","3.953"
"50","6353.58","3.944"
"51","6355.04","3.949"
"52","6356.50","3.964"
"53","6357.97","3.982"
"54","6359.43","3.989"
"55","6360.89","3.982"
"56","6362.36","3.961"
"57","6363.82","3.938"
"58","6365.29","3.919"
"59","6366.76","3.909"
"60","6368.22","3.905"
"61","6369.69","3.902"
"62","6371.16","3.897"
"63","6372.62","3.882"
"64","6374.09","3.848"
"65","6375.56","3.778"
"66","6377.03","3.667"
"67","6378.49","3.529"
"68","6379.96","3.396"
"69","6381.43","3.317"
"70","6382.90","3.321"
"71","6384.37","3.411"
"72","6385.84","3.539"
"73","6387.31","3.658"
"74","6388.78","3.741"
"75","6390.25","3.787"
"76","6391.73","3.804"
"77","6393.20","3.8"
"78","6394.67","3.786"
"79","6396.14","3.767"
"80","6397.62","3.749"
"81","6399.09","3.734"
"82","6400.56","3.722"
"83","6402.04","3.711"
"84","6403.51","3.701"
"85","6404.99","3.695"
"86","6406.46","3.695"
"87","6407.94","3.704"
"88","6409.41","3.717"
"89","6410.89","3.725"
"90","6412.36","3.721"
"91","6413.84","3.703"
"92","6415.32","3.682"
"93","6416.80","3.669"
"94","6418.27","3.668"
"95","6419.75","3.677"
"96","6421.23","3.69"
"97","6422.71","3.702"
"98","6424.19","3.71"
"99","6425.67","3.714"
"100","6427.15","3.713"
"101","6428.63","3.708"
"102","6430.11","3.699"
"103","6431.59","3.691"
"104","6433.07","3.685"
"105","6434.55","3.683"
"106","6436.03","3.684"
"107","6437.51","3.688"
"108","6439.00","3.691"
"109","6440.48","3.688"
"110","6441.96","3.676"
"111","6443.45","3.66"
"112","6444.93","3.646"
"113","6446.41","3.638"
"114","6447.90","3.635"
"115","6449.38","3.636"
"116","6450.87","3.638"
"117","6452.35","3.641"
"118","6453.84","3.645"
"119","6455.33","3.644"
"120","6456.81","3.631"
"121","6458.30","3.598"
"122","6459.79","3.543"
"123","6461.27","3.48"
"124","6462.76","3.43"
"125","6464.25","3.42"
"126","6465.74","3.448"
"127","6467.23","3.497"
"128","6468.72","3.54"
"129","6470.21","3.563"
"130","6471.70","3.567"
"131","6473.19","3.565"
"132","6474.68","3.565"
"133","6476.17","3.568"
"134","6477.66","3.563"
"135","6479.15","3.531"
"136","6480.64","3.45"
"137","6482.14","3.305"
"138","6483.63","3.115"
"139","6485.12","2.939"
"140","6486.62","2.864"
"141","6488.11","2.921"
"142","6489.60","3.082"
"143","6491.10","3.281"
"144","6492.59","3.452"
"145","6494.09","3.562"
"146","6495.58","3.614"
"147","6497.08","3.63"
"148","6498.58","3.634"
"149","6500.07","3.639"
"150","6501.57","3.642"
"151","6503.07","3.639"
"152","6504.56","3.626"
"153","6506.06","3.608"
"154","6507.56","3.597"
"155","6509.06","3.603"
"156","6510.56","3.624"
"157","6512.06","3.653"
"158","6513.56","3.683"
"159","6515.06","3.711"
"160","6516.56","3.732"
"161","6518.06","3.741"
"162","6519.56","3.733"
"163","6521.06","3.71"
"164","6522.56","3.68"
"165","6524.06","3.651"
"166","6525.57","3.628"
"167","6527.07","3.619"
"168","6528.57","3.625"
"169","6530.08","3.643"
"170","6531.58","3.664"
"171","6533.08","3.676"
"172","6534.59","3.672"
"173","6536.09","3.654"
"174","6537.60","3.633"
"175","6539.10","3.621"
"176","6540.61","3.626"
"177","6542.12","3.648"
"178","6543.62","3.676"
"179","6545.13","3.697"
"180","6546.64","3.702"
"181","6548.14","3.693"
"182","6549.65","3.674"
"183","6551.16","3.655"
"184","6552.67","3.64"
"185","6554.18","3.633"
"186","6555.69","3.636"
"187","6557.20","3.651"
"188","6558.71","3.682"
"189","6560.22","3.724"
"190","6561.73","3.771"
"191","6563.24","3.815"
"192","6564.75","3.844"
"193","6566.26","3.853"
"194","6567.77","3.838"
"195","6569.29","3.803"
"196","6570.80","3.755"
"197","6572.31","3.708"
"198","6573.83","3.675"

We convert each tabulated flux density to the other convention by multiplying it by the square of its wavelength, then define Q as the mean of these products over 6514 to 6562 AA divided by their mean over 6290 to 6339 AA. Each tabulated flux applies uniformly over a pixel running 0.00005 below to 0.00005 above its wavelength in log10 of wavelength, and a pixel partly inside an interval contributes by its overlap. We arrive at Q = 0.8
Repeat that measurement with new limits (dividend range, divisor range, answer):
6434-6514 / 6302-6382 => 0.88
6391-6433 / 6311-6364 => 0.90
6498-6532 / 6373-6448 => 1.03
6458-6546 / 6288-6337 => 0.80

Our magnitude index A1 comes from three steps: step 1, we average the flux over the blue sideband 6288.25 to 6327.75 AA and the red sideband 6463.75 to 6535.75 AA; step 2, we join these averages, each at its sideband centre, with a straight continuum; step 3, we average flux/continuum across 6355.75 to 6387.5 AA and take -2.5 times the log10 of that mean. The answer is 0.17 mag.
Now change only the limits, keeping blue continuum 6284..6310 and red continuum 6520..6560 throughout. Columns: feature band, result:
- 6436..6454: 0.162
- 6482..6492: 0.285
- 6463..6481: 0.159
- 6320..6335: 0.141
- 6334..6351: 0.192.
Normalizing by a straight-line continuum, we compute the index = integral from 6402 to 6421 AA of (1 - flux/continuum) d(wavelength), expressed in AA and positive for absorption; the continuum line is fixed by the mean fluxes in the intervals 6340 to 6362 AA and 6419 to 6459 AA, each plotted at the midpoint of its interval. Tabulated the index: 0.4 AA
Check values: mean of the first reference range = 4.01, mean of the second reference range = 3.67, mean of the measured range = 3.7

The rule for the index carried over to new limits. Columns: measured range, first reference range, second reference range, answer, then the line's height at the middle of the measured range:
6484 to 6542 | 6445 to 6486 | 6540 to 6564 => 0.76 AA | 3.61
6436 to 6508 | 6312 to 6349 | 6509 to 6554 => 6.35 AA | 3.85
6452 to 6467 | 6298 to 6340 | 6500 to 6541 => 1.45 AA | 3.92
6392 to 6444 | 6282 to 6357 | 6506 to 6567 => 5.97 AA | 4.19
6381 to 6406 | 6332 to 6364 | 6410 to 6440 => 1.12 AA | 3.84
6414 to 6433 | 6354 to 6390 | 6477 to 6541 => -0.05 AA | 3.68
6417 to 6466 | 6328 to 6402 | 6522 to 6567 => 2.06 AA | 3.8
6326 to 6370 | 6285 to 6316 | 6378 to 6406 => 2.45 AA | 4.31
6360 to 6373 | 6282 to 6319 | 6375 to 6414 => 0.49 AA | 4.08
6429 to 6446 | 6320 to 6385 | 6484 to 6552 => 0.46 AA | 3.78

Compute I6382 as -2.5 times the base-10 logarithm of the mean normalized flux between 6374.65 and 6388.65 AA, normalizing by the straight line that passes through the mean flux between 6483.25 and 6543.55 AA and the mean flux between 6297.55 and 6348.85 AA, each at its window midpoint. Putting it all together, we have 0.18 mag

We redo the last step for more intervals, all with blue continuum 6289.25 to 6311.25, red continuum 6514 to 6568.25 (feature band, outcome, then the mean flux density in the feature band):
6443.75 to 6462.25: 0.157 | 3.61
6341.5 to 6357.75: 0.185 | 4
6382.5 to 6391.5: 0.253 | 3.6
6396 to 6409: 0.197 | 3.72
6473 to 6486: 0.189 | 3.39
